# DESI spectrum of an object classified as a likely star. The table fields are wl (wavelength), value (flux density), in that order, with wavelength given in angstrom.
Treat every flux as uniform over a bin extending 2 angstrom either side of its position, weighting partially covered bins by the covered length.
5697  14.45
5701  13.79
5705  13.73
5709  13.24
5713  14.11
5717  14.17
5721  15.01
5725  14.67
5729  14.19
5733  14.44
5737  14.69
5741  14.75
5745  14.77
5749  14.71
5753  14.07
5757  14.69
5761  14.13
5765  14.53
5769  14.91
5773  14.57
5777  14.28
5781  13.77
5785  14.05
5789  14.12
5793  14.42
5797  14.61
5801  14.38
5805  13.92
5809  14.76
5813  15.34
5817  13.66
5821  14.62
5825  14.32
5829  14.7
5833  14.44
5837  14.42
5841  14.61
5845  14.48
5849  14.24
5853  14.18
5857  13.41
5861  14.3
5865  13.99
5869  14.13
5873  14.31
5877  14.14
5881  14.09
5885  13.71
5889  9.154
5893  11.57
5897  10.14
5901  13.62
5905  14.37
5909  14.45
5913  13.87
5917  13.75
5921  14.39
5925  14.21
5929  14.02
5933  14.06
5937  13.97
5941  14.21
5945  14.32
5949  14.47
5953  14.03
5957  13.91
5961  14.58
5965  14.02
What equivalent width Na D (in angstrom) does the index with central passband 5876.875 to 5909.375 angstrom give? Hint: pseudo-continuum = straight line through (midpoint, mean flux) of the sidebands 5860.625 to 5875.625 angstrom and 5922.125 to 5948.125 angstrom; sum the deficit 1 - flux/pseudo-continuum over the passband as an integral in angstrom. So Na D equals 3.5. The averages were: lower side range 14.2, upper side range 14.2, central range 12.6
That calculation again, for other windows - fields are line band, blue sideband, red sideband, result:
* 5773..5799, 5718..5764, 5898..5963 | 0.4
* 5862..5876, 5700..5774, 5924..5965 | 0.1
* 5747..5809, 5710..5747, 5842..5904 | -1.1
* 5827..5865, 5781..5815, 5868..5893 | -1.8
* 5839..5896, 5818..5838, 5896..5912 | 1.5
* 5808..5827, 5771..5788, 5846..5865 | -0.6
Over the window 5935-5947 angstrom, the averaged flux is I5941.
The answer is 14.2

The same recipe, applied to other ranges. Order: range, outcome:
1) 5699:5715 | 13.7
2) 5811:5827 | 14.5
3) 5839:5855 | 14.4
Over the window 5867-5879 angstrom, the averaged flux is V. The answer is 14.2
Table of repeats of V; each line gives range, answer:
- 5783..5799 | 14.3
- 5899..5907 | 14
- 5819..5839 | 14.5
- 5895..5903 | 11.9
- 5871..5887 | 14.1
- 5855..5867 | 13.9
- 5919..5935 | 14.2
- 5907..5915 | 14.2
